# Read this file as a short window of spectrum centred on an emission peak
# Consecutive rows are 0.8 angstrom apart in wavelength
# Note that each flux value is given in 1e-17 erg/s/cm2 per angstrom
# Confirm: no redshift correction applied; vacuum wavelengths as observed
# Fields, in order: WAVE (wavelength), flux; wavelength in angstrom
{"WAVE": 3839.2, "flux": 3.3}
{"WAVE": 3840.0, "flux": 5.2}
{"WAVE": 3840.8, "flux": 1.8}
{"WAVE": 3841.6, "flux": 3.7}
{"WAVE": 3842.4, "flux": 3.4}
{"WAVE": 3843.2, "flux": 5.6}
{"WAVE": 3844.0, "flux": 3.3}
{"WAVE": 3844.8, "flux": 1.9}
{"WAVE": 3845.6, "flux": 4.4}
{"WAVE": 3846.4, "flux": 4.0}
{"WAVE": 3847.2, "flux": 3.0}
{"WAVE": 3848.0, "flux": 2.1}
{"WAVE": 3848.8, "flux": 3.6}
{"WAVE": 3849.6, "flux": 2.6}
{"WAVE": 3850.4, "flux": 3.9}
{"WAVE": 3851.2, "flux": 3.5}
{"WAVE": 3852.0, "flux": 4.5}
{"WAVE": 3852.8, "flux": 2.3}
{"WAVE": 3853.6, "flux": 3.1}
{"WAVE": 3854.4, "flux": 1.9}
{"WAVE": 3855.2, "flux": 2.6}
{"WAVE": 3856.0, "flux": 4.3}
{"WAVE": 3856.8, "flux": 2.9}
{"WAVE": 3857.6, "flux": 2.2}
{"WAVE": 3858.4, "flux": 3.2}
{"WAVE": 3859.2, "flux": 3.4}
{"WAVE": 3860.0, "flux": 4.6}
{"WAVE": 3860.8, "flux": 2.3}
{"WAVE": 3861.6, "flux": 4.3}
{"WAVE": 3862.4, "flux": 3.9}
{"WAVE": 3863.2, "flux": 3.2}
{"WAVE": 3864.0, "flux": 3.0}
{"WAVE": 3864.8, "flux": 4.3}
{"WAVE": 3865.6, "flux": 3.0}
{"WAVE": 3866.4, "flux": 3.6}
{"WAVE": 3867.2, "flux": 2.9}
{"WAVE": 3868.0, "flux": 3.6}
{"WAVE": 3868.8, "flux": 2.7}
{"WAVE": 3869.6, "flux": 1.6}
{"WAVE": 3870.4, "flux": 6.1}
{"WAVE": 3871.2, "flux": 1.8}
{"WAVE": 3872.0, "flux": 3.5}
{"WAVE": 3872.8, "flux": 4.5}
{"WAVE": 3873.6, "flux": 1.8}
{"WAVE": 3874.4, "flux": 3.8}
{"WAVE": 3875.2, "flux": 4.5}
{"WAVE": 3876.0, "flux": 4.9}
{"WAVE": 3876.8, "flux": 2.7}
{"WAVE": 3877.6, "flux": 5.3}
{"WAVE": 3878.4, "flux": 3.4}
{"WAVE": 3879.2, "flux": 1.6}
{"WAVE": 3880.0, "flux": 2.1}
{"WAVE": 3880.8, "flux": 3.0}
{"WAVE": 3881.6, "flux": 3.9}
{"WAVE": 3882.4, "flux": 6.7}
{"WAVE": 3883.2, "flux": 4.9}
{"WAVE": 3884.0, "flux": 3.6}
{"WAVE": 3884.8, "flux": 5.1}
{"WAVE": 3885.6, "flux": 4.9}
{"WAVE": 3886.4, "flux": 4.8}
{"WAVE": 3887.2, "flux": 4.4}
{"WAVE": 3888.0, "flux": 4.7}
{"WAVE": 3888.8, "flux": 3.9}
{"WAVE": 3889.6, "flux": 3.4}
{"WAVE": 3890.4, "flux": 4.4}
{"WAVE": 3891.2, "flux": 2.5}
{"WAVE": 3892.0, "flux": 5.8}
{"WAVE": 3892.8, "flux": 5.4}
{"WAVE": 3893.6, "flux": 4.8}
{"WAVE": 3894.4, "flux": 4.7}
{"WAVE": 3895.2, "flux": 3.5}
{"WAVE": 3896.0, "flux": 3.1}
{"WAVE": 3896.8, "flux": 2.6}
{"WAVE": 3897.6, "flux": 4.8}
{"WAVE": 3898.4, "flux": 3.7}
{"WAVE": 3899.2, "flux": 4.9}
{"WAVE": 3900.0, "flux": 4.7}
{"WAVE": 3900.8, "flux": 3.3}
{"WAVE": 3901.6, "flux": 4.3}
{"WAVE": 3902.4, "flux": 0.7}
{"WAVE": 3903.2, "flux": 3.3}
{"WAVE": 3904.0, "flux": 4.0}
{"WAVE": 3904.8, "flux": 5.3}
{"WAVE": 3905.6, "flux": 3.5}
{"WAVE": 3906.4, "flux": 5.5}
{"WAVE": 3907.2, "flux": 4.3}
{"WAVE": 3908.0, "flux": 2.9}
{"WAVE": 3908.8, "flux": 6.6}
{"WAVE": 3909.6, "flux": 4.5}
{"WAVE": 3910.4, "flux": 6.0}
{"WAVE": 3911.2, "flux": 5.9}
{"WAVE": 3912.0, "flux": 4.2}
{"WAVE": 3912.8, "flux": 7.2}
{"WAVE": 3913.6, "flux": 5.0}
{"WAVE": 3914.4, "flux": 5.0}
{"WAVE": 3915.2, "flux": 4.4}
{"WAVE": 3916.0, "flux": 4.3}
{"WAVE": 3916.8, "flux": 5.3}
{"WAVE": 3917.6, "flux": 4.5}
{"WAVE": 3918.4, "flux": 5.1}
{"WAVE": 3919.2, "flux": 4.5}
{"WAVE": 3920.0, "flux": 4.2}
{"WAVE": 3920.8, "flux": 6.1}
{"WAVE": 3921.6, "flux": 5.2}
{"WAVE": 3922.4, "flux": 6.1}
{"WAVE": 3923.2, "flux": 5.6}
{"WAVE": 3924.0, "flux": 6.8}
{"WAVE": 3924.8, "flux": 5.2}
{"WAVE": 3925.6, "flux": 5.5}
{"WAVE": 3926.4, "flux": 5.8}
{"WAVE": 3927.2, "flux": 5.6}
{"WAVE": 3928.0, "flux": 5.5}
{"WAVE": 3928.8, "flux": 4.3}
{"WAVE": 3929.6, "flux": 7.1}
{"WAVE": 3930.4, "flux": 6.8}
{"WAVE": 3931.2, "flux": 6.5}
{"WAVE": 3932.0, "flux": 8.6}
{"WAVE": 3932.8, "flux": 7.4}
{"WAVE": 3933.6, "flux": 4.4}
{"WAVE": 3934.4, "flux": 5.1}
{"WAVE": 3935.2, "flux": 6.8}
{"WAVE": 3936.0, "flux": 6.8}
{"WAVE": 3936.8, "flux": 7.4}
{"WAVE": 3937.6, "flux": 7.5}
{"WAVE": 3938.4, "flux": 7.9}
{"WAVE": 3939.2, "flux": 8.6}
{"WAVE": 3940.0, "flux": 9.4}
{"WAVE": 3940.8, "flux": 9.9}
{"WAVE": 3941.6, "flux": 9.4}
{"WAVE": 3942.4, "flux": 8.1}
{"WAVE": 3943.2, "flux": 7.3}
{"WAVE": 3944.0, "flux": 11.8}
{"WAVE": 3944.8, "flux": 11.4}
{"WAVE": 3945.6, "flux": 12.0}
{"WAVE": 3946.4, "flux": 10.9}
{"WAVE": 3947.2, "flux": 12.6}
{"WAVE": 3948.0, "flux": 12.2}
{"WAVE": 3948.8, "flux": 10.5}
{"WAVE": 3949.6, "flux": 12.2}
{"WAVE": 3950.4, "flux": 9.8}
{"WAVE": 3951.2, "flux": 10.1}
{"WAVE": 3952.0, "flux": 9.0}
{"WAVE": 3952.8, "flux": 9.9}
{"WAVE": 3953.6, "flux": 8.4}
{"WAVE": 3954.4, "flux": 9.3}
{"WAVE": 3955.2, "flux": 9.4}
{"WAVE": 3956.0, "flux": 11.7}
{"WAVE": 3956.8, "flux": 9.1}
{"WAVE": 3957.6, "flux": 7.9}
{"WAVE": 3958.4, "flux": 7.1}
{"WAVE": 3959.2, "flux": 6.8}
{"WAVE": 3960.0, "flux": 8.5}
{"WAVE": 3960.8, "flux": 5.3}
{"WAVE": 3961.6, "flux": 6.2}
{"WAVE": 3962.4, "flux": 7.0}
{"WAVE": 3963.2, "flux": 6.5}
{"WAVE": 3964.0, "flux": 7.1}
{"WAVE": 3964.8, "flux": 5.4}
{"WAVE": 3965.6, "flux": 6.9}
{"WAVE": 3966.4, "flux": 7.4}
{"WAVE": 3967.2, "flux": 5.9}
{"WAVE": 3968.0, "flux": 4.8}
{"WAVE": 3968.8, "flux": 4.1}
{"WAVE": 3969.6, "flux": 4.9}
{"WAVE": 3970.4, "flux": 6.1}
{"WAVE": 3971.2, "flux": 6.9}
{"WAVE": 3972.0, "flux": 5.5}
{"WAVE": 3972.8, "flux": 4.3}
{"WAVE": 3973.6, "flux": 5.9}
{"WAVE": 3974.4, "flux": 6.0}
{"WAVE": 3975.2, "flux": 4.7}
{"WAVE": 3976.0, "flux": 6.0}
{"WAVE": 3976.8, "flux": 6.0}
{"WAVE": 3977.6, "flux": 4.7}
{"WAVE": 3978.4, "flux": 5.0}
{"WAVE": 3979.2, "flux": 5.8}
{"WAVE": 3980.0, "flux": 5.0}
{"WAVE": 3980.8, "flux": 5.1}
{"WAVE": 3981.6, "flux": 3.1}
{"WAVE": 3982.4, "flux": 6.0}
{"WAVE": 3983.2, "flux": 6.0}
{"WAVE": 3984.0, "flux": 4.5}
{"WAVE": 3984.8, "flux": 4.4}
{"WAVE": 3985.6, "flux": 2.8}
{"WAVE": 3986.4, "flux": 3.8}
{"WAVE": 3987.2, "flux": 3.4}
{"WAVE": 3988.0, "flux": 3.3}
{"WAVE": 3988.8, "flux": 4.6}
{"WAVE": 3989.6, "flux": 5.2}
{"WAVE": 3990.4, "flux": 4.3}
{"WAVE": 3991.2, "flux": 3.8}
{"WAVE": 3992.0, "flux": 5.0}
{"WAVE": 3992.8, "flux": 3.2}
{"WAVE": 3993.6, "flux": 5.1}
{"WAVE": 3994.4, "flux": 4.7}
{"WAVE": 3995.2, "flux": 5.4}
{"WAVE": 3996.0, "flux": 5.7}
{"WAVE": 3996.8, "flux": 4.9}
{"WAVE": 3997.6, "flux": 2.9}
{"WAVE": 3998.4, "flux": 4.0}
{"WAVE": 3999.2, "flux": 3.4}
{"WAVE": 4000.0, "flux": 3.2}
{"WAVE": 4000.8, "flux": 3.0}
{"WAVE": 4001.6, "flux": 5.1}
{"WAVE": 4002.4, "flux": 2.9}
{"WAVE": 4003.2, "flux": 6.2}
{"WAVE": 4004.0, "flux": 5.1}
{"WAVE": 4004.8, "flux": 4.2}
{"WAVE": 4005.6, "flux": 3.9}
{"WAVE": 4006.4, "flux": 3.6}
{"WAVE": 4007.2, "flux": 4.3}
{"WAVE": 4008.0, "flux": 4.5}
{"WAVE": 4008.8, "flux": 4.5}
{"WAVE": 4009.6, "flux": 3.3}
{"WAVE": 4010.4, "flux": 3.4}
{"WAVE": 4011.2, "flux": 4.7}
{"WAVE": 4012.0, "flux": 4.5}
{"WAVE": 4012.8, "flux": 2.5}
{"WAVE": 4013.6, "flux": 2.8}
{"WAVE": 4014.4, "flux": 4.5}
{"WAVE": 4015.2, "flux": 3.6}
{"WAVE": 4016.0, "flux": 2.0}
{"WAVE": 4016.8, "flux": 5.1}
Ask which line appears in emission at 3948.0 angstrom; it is C IV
